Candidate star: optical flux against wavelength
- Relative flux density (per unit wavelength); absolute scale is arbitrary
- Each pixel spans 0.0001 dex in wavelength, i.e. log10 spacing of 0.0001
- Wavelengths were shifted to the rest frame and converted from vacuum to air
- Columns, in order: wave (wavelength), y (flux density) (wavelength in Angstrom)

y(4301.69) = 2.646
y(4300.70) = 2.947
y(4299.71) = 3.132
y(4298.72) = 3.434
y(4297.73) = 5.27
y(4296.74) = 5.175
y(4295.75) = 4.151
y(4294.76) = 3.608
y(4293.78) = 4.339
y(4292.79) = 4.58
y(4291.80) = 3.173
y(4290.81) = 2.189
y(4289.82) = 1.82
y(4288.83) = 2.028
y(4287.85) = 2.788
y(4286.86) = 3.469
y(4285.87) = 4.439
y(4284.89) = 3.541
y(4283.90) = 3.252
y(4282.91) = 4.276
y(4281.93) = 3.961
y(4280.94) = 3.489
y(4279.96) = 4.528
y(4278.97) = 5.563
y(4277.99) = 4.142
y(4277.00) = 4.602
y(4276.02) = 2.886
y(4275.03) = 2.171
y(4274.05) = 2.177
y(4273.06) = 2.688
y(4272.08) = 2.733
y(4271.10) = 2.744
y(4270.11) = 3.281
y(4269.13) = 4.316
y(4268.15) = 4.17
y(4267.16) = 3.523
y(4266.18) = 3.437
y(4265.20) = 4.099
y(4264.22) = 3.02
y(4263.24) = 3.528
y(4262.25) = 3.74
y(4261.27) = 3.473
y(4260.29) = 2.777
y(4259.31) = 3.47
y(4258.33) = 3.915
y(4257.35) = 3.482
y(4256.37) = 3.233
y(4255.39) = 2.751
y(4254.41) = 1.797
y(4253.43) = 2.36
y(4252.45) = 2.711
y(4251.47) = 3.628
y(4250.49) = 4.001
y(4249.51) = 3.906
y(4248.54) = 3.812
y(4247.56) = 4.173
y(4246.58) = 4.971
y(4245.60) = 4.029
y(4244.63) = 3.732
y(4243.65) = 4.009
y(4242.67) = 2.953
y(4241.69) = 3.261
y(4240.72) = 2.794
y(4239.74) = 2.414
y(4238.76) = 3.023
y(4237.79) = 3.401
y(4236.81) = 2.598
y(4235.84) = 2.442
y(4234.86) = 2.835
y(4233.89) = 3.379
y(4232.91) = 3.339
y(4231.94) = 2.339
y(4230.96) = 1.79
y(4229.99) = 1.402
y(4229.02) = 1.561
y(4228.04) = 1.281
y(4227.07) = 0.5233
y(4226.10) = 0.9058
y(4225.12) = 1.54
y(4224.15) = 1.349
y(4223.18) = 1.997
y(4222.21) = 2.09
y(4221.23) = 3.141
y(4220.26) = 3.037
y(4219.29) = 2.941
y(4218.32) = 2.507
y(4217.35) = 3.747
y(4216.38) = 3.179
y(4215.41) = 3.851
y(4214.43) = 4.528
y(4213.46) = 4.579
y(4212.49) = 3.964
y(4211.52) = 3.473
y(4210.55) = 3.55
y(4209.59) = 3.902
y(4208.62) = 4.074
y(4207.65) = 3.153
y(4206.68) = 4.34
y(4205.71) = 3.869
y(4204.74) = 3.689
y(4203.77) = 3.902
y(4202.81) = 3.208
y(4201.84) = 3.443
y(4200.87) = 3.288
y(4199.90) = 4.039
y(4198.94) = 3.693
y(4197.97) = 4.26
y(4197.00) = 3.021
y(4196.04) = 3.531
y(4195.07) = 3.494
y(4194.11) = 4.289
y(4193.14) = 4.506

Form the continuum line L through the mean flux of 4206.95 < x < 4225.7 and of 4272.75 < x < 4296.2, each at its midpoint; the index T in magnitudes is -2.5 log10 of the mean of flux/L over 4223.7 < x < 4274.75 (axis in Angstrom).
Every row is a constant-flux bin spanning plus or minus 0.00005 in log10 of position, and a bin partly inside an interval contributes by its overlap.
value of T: 0.13 mag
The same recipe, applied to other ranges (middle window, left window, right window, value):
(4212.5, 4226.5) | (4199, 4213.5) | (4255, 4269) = 0.28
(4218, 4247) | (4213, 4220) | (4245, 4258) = 0.34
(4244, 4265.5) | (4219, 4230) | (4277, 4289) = -0.22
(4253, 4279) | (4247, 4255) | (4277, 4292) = 0.04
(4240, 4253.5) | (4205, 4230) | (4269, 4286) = -0.12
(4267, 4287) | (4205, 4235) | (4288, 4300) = -0.07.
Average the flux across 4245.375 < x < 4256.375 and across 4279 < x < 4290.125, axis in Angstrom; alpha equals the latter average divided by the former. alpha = 1.03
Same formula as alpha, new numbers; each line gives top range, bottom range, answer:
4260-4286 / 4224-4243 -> 1.57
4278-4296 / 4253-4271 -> 1.09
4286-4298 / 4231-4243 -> 1.24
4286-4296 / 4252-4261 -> 1.09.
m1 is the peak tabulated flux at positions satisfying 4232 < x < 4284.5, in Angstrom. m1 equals 5.563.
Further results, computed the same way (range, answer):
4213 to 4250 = 4.971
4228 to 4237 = 3.379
